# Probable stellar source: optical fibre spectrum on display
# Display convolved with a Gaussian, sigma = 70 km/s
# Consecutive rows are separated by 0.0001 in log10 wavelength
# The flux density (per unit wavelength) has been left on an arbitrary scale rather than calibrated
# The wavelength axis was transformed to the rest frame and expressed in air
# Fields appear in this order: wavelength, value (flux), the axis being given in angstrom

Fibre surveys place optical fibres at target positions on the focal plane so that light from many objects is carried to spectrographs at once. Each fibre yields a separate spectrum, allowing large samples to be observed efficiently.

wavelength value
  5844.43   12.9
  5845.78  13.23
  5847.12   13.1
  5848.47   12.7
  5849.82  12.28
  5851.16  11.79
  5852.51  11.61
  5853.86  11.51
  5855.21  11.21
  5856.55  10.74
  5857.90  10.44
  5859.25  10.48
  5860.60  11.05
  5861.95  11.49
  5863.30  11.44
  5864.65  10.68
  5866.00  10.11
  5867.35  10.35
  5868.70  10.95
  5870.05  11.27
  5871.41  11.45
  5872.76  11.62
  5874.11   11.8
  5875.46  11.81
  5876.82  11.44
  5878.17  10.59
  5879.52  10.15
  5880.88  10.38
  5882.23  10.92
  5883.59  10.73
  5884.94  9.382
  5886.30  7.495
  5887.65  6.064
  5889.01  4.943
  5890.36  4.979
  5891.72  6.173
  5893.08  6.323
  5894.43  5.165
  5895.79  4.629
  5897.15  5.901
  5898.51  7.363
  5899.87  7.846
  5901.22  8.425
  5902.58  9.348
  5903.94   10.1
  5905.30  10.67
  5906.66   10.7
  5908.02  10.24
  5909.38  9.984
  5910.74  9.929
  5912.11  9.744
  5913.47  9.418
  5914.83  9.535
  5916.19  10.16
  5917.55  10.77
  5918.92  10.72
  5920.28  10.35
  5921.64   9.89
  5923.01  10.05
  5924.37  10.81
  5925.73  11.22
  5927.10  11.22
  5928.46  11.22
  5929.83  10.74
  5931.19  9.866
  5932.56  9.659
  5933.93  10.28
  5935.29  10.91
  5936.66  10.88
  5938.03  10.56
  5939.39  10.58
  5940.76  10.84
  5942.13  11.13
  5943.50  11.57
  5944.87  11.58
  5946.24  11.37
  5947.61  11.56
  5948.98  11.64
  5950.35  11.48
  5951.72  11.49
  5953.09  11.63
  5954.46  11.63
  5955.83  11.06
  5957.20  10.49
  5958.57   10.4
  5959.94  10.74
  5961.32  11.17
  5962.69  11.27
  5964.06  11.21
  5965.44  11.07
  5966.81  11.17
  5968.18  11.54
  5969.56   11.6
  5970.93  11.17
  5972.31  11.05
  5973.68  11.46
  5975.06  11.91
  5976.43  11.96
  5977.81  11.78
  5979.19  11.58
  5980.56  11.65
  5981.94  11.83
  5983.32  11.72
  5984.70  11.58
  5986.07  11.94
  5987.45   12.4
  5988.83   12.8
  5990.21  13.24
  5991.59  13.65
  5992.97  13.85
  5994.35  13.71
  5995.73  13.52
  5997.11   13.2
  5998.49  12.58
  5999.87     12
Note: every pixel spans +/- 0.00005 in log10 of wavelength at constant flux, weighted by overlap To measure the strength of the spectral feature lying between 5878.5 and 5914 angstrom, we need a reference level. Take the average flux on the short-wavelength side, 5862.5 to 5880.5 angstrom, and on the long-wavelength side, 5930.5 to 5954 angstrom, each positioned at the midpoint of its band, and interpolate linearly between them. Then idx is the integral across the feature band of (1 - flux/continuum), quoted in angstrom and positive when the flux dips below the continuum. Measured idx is 8.6 angstrom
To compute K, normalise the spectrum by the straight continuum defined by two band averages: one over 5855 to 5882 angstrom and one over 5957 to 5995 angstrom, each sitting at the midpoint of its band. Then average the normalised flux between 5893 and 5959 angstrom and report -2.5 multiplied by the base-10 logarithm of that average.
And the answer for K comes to 0.13 mag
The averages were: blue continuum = 11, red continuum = 11.8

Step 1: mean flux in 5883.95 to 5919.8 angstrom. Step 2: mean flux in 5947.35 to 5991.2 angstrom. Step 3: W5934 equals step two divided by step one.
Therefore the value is 1.38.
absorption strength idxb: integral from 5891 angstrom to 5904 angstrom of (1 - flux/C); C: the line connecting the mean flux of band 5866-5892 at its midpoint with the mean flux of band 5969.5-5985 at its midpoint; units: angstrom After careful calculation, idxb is 4.0 angstrom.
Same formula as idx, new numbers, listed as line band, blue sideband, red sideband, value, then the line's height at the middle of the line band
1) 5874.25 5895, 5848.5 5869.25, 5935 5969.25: 4.8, 11.1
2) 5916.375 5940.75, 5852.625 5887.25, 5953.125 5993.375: 1.5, 11.3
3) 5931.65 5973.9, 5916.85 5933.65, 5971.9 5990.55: 0.4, 11.2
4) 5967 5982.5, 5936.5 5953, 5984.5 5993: 0.9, 12.3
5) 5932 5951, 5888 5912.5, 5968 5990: -2.1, 9.92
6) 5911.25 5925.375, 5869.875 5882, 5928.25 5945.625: 0.9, 10.9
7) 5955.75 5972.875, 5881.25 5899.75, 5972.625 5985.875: -0.2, 10.9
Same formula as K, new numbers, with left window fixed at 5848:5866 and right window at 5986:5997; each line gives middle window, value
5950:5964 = 0.14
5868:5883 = 0.04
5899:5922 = 0.22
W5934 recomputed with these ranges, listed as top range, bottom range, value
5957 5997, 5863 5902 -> 1.33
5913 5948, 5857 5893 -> 1.08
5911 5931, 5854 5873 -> 0.95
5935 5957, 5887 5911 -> 1.46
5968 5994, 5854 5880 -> 1.09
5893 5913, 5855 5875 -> 0.77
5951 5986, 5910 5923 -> 1.13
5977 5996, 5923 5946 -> 1.16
